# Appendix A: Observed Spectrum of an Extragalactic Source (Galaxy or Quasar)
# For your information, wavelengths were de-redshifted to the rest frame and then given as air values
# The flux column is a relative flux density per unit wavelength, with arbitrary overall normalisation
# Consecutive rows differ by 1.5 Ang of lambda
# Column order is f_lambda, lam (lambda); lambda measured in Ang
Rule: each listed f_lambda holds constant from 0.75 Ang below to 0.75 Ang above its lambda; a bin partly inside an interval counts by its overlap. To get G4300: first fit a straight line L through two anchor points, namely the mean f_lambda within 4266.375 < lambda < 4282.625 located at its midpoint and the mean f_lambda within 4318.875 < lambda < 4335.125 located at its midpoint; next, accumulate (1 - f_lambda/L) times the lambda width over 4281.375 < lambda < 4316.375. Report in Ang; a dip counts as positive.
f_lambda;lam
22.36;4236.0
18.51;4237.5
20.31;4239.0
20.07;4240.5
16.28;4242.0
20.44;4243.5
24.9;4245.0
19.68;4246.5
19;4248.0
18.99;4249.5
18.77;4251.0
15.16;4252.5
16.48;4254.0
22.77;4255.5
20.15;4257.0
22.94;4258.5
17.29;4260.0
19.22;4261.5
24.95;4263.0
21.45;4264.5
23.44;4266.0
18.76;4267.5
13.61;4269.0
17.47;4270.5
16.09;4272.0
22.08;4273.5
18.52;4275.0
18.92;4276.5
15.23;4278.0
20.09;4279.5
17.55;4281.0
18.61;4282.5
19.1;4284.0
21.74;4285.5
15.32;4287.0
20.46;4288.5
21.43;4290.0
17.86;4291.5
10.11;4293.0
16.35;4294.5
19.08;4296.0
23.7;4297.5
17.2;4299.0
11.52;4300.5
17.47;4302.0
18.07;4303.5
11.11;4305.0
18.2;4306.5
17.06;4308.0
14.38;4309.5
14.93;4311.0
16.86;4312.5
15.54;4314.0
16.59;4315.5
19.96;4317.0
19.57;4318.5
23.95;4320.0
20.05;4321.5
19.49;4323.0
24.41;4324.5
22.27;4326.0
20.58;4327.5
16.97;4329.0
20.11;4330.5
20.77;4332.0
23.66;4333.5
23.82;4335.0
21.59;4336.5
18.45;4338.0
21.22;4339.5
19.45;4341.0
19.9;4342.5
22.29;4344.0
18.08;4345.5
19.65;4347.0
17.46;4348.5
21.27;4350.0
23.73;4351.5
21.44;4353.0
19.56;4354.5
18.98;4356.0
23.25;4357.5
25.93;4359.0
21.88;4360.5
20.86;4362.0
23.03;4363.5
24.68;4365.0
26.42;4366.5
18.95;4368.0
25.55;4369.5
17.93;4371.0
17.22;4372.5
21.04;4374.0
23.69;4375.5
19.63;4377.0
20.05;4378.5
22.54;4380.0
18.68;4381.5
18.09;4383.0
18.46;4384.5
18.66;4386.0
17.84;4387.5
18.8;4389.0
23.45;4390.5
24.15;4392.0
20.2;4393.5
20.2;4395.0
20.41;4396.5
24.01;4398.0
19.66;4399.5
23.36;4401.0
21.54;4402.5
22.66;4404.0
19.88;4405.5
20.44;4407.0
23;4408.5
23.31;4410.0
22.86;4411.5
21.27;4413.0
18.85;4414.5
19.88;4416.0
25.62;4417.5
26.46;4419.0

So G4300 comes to 4.3 Ang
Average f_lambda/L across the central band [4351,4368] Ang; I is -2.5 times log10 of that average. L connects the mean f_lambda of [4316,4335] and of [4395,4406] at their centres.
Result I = -0.06 mag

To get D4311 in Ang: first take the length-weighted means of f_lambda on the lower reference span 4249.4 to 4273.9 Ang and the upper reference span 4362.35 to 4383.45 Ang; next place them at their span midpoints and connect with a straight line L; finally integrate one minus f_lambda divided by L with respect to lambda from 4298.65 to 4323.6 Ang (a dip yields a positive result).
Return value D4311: 3.8 Ang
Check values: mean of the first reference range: 19.4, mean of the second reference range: 21.3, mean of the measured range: 17.2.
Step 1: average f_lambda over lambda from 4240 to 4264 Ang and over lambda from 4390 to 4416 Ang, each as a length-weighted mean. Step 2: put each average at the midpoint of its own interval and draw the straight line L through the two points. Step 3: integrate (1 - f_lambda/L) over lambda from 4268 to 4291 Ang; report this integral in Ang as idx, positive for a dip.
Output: 2.00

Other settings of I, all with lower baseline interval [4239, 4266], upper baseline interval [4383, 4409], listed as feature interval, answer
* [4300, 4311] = 0.30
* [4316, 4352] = -0.01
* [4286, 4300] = 0.13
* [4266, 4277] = 0.11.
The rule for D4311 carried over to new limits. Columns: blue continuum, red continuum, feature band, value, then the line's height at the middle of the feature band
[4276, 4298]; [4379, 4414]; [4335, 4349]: -0.3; 19.7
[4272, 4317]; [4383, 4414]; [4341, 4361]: -1.6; 19.4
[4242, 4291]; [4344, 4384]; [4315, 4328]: -0.3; 20.4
